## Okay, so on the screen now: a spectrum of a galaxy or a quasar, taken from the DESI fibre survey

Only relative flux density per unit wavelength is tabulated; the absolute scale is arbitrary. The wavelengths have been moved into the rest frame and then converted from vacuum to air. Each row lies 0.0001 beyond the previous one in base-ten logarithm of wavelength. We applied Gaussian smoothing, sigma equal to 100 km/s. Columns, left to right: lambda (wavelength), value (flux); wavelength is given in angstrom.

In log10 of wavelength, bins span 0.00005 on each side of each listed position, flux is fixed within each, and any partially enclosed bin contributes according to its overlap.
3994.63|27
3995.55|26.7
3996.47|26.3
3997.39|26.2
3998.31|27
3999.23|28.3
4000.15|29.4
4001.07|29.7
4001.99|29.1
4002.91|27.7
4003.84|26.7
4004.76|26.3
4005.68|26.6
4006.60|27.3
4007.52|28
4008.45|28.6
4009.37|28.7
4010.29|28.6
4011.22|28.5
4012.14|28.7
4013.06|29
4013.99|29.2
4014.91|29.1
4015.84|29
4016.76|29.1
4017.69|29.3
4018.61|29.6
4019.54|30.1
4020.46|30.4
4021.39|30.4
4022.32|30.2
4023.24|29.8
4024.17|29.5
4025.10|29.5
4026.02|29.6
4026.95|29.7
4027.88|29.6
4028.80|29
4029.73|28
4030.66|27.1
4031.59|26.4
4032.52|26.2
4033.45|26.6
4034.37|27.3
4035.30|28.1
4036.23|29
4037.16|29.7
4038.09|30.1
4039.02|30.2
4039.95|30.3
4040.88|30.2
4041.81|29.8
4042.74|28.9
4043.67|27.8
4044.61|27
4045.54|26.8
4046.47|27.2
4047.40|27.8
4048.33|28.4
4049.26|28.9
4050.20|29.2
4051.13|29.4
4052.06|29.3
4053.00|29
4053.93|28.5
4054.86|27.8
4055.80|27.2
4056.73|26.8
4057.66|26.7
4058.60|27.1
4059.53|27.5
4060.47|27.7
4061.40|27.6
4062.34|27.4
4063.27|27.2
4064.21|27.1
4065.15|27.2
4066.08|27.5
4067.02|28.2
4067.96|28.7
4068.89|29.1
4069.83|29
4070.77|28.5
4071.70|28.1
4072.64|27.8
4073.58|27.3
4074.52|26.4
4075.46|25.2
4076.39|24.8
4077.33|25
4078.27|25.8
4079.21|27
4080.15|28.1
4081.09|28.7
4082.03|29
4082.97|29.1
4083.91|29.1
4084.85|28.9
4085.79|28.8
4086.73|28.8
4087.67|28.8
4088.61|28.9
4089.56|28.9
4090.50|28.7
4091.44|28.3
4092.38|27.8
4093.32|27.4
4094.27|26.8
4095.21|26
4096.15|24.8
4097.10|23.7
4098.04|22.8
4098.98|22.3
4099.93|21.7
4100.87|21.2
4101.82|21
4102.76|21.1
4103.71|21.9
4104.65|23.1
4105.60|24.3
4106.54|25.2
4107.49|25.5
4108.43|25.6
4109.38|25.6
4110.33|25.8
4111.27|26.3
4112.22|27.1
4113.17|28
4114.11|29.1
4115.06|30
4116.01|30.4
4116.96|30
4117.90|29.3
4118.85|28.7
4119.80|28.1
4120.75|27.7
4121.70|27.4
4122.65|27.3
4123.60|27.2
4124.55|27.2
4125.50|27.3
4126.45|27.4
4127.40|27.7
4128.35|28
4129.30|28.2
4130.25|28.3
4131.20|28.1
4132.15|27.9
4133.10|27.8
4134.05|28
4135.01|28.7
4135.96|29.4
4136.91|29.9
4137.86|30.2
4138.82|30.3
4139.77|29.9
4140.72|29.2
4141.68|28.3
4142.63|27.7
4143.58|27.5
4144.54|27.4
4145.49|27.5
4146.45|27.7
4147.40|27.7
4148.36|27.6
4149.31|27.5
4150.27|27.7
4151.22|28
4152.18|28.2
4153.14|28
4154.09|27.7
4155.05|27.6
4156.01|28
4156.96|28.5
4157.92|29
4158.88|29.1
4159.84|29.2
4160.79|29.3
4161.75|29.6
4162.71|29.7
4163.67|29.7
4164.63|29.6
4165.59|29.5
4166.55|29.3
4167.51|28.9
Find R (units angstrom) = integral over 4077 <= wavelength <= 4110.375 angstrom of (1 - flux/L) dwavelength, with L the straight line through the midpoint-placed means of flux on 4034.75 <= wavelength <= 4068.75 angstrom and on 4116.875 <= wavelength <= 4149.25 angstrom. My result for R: 2.7 angstrom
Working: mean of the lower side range 28.3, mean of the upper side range 28.2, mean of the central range 26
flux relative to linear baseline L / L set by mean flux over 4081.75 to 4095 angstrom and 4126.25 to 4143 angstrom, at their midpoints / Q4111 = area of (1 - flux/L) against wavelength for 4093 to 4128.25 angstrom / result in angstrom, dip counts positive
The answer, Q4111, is 3.1 angstrom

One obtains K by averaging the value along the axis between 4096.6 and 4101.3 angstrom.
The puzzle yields 22.4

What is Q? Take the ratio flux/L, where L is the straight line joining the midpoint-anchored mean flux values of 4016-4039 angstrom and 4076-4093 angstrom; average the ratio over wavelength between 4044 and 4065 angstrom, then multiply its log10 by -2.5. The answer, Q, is 0.03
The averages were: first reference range 29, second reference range 28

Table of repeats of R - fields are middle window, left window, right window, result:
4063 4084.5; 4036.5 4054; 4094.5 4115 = -0.6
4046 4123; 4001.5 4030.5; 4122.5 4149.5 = 3.8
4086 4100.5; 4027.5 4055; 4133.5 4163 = 1.1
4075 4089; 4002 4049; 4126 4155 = 0.3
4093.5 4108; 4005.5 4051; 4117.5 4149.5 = 2.5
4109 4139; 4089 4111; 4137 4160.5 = -1.9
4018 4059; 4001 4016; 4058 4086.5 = -1.0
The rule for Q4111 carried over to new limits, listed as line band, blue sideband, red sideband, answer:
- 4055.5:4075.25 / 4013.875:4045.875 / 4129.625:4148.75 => 0.81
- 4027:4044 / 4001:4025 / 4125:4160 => 0.06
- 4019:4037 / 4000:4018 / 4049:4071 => -0.33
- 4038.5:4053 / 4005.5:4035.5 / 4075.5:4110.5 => -0.53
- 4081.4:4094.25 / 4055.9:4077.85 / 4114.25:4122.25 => -0.29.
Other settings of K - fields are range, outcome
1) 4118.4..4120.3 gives 28.3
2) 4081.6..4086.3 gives 29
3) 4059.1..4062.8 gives 27.5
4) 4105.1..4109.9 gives 25.2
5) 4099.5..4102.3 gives 21.3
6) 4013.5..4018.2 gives 29.1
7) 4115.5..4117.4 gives 30.1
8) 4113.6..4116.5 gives 29.8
